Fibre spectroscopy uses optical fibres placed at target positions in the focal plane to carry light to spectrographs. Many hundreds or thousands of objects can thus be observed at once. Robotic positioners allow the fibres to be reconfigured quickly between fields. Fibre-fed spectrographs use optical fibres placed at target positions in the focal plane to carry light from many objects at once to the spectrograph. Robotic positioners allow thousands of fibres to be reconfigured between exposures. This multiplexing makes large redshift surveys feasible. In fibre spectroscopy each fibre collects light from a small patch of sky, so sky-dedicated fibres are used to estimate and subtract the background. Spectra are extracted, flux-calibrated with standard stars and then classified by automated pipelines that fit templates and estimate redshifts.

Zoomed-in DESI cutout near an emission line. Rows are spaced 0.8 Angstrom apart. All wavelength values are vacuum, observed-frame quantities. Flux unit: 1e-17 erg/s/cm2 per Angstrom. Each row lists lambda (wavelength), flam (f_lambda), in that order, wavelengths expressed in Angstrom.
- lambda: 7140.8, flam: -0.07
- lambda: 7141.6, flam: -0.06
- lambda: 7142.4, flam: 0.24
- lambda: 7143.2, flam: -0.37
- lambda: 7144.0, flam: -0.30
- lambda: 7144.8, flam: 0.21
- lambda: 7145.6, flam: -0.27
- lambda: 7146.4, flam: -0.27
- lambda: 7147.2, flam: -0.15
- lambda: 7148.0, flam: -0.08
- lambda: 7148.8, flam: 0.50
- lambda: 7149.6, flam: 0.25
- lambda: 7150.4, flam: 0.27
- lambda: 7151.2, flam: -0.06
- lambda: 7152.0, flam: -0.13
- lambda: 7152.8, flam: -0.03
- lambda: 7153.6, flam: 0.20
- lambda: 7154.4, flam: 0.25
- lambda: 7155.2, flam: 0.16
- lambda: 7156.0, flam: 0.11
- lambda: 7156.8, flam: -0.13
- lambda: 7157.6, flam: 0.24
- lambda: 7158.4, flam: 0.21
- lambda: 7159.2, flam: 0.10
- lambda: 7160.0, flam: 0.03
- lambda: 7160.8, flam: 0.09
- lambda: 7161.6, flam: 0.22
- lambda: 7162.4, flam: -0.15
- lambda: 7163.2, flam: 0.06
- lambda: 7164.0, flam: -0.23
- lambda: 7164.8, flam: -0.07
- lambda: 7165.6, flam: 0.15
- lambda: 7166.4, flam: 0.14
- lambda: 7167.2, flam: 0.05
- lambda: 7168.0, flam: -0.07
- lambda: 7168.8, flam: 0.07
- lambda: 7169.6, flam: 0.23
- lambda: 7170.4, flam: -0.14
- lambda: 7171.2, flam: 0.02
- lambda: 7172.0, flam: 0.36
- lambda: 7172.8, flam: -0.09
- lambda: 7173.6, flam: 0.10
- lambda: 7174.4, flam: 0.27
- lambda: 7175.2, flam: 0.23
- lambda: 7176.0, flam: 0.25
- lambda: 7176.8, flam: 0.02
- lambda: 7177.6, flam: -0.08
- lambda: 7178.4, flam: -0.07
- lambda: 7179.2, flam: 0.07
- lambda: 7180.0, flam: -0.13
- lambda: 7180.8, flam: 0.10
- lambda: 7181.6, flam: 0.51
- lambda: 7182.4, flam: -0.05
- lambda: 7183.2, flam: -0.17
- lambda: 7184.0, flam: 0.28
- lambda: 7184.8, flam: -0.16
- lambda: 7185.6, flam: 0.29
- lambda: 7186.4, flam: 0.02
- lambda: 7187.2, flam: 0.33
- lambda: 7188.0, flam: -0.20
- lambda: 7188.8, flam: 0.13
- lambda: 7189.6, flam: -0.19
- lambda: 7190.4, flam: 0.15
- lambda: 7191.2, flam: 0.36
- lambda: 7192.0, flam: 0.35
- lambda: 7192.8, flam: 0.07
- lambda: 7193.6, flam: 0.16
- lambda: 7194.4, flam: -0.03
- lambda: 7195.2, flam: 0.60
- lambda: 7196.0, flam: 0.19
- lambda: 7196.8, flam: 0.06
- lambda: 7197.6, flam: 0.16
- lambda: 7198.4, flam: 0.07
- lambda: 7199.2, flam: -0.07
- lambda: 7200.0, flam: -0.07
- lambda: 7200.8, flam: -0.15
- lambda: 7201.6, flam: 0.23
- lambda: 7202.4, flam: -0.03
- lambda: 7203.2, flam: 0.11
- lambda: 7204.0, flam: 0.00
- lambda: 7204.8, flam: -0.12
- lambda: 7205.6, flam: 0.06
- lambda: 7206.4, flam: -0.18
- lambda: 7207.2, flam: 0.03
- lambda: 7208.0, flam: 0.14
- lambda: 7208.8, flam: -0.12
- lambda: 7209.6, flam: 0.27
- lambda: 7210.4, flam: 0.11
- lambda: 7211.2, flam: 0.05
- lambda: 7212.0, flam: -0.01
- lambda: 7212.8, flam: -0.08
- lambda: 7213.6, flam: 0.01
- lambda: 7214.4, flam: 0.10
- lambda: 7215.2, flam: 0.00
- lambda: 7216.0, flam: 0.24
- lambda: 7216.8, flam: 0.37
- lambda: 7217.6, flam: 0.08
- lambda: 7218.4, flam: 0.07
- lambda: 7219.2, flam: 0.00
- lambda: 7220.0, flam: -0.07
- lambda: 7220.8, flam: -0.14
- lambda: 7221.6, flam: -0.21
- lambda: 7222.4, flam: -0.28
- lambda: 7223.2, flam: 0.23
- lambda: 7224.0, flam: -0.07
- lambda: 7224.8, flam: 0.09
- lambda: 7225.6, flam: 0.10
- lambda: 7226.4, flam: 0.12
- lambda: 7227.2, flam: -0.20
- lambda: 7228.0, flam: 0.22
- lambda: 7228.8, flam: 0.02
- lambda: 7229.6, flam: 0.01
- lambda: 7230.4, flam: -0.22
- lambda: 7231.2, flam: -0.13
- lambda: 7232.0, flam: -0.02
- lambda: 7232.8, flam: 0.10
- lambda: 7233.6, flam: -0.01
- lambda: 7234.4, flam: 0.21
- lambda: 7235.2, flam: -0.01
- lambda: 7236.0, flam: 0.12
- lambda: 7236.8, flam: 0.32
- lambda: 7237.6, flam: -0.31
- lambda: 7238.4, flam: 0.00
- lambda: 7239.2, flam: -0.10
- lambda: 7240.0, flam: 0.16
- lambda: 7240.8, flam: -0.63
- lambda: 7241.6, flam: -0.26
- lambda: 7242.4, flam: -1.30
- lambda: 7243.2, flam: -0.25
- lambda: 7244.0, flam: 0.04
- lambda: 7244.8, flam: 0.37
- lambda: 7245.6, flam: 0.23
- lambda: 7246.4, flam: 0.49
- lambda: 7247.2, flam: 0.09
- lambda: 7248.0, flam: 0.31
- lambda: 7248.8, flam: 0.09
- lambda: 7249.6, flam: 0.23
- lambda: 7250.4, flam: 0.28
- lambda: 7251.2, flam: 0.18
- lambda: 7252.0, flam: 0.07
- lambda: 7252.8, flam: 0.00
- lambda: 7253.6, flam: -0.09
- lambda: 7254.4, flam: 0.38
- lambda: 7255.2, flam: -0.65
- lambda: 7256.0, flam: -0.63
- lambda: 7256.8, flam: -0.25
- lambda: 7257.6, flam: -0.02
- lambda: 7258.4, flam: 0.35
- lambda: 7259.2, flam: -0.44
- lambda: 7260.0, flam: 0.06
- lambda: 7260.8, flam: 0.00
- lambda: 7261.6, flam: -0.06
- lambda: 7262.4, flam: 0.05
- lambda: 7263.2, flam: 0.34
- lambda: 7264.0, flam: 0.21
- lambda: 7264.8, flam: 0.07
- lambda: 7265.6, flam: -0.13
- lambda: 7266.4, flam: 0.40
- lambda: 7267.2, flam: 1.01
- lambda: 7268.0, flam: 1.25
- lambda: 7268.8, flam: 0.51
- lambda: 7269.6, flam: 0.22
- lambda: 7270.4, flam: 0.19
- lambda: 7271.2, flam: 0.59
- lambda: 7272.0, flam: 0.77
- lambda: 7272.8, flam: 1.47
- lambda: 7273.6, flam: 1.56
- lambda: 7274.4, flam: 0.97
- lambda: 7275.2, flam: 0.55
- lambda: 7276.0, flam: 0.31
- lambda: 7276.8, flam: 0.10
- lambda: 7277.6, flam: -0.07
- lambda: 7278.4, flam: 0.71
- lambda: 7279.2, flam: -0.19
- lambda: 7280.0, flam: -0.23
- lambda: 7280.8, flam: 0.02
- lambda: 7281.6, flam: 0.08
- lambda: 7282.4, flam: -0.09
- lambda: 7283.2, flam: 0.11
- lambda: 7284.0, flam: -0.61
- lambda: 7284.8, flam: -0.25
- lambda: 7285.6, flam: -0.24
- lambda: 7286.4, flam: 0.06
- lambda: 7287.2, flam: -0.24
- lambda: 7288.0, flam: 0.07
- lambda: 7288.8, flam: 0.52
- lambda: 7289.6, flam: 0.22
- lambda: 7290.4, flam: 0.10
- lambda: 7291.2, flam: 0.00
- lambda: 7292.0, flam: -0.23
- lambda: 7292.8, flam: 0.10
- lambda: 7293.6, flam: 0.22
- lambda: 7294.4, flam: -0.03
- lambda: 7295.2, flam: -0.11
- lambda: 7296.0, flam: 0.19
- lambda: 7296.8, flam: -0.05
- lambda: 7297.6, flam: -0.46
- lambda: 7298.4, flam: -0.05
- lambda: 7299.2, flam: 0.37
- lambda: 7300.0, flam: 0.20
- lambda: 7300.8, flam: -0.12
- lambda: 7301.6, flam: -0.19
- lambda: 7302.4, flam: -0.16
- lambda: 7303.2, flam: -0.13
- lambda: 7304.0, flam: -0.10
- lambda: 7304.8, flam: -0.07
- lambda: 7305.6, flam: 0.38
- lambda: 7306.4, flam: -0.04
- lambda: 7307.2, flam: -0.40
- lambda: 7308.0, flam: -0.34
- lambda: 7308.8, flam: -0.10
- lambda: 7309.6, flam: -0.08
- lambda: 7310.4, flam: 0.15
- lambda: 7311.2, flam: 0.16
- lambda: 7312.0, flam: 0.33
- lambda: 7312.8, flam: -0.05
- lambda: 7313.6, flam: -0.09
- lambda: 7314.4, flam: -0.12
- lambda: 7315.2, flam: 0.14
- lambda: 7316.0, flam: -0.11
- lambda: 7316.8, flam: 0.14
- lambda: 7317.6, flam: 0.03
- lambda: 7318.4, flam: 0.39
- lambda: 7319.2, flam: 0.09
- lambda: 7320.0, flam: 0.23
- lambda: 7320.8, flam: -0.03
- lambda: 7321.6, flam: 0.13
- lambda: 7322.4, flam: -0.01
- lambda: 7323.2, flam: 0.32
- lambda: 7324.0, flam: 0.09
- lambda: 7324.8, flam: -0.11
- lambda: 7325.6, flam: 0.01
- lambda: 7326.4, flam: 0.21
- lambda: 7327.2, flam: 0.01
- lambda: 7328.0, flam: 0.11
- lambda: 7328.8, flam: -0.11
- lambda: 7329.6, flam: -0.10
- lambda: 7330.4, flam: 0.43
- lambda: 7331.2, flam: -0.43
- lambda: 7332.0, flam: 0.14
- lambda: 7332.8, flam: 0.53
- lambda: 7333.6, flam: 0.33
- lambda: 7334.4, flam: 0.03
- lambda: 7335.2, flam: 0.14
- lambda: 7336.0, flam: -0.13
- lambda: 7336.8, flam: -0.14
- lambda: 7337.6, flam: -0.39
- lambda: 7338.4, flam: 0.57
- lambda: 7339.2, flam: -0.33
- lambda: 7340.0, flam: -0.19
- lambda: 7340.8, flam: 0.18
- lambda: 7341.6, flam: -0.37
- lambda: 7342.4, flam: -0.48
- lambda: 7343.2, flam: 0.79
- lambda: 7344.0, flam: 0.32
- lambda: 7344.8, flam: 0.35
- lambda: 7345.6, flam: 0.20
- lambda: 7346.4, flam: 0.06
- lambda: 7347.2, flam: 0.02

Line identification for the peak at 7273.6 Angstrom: [O II]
